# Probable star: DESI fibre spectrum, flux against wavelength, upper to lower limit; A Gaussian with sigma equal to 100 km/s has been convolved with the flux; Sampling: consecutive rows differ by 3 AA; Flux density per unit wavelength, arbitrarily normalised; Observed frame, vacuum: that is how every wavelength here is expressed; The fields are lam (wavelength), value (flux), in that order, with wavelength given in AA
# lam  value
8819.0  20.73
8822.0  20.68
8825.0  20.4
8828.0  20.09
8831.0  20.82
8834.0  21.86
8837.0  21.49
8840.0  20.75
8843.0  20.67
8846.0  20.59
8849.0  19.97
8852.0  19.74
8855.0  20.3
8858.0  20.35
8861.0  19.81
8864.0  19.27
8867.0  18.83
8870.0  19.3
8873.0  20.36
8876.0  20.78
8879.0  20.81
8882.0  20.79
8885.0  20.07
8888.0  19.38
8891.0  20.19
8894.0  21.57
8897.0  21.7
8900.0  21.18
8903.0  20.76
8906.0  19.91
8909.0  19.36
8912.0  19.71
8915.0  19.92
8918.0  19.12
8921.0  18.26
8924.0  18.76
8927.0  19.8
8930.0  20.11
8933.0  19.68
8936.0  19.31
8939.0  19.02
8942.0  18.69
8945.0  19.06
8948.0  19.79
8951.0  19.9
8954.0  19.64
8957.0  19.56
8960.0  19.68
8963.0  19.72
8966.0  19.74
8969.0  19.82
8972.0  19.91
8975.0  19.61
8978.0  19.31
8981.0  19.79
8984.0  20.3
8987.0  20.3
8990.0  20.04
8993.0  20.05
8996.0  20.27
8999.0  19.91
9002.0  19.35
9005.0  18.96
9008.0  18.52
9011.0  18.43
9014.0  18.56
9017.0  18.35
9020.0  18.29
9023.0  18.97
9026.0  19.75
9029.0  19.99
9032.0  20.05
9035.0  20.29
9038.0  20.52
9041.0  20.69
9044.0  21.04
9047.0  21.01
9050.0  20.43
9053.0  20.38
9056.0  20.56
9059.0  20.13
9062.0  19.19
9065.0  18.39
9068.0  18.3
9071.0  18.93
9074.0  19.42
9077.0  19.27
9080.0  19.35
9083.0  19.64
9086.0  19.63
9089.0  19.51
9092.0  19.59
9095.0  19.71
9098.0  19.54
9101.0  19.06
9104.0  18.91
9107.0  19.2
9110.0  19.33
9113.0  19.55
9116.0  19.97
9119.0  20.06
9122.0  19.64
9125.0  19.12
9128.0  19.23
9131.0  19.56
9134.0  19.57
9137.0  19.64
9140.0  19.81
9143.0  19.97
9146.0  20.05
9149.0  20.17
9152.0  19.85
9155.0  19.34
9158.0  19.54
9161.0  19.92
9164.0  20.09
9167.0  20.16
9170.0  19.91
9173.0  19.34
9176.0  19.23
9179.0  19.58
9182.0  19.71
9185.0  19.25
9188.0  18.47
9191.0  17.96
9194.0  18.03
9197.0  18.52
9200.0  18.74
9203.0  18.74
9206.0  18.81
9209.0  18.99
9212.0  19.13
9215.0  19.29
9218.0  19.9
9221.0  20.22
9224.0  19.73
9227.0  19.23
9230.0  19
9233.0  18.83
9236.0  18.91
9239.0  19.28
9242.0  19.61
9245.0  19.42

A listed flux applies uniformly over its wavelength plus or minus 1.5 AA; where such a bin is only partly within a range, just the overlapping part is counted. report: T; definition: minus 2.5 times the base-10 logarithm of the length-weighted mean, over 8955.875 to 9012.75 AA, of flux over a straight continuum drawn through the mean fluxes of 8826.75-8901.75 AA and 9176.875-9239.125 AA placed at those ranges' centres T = 0.02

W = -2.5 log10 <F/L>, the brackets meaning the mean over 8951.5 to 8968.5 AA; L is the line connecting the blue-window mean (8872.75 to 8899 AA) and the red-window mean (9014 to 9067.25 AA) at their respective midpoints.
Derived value 0.03 mag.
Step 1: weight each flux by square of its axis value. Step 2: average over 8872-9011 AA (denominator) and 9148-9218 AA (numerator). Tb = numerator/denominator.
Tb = 1.02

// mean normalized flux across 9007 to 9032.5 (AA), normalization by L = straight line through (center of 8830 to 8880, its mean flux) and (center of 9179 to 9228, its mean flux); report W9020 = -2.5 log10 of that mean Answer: 0.04 mag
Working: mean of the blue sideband 20.3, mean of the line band 19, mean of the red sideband 19.1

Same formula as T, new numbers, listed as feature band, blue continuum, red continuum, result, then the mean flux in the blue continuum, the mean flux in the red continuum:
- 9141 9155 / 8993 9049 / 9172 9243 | -0.04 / 19.6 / 19.1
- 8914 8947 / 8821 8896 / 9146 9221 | 0.05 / 20.4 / 19.3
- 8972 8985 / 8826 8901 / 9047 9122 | 0.01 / 20.4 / 19.5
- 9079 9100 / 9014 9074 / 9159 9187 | 0.01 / 19.7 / 19.7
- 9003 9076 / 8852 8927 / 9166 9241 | 0.00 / 20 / 19.2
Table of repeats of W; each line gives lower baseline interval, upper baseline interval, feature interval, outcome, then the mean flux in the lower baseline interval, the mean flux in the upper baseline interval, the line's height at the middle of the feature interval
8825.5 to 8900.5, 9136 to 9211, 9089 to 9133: 0.01 mag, 20.4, 19.3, 19.6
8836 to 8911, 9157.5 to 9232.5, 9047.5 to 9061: -0.04 mag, 20.3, 19.3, 19.7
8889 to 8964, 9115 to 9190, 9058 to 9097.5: 0.02 mag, 19.8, 19.6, 19.7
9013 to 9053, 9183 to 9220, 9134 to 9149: -0.04 mag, 19.9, 18.9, 19.2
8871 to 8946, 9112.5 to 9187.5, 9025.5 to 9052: -0.04 mag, 19.9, 19.7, 19.8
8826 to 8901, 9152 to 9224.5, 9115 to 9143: -0.01 mag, 20.4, 19.3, 19.5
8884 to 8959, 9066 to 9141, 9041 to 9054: -0.06 mag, 19.8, 19.4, 19.5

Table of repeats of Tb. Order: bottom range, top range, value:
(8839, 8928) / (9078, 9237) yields 1.03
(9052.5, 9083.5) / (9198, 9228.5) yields 1.03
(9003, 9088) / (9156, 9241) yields 1.02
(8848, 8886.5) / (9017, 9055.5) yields 1.04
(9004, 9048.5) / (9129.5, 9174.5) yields 1.04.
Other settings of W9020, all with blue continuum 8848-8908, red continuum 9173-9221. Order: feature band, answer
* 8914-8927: 0.06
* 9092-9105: 0.00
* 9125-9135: -0.01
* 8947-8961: 0.01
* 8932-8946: 0.05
